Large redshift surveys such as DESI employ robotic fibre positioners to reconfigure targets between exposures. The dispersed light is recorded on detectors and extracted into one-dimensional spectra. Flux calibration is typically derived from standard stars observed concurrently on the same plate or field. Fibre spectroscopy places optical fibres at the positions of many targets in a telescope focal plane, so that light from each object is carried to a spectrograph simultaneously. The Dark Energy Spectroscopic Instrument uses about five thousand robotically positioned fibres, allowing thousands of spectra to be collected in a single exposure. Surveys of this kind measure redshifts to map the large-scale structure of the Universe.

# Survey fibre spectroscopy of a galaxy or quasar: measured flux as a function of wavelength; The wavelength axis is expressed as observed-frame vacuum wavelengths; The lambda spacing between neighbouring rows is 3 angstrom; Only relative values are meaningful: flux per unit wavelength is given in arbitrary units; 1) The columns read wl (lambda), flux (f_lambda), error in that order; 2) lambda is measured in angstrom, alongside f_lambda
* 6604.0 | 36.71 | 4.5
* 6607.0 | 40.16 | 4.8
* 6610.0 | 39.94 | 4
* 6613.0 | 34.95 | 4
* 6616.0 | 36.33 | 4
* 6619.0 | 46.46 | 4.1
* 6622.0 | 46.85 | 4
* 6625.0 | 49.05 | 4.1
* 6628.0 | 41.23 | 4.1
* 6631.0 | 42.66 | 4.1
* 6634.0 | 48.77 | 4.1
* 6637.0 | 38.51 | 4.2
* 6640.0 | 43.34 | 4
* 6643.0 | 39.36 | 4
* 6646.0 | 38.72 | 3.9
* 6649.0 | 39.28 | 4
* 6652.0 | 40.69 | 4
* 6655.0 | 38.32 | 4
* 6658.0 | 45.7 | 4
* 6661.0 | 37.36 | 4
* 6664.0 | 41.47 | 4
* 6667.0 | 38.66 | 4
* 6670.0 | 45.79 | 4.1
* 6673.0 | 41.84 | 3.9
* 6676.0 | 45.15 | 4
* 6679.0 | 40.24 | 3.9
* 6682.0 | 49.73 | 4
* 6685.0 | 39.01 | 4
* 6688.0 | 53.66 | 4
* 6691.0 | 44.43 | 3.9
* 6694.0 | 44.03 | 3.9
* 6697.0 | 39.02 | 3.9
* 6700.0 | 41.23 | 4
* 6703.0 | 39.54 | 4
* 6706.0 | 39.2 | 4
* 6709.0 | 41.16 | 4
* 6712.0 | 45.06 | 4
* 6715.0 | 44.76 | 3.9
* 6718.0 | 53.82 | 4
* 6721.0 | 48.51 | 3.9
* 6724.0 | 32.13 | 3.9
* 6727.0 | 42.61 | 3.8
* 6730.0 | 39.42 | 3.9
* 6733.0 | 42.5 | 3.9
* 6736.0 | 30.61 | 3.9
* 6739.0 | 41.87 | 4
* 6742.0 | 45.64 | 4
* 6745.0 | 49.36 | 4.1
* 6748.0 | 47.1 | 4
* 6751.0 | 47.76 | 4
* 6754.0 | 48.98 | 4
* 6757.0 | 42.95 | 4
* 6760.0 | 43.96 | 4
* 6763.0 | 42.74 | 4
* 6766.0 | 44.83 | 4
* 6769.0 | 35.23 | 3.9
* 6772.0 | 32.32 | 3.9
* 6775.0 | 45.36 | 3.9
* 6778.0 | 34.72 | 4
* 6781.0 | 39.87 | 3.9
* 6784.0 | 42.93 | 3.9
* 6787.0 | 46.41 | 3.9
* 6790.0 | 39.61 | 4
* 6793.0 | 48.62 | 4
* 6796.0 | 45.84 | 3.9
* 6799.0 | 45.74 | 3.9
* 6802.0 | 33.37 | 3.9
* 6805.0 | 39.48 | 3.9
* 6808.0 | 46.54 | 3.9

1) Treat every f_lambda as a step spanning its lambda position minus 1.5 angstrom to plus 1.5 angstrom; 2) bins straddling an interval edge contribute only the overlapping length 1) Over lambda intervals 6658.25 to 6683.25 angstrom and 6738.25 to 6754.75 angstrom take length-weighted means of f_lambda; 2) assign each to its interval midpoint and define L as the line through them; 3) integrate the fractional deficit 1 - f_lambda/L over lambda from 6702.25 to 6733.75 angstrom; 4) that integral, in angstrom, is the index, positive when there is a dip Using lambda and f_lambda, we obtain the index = 1.8 angstrom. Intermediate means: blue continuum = 42.6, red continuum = 46.9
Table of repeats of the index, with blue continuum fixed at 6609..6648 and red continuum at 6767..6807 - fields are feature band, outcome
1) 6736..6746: -0.49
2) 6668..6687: -0.96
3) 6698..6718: -0.59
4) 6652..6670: 0.42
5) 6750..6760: -1.22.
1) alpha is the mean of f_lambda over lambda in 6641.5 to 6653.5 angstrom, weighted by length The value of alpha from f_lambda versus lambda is 39.5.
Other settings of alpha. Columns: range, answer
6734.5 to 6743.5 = 39.4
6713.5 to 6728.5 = 44.4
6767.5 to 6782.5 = 37.5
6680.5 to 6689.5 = 47.5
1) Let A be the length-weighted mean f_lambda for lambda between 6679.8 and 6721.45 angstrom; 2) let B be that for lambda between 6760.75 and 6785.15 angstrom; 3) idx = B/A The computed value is 0.90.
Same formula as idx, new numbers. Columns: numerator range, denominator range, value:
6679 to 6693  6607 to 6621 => 1.15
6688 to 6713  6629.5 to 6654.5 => 1.03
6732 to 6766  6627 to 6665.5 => 1.07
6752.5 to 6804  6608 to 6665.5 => 1.01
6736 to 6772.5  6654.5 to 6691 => 1.00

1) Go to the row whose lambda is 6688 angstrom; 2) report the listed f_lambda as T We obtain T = 53.66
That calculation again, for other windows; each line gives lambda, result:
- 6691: 44.43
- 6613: 34.95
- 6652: 40.69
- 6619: 46.46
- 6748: 47.1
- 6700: 41.23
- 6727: 42.61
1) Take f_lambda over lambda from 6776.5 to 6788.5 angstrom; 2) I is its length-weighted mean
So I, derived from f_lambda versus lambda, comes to 41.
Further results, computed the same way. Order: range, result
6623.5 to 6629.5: 45.1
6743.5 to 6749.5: 48.2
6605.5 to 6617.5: 37.8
